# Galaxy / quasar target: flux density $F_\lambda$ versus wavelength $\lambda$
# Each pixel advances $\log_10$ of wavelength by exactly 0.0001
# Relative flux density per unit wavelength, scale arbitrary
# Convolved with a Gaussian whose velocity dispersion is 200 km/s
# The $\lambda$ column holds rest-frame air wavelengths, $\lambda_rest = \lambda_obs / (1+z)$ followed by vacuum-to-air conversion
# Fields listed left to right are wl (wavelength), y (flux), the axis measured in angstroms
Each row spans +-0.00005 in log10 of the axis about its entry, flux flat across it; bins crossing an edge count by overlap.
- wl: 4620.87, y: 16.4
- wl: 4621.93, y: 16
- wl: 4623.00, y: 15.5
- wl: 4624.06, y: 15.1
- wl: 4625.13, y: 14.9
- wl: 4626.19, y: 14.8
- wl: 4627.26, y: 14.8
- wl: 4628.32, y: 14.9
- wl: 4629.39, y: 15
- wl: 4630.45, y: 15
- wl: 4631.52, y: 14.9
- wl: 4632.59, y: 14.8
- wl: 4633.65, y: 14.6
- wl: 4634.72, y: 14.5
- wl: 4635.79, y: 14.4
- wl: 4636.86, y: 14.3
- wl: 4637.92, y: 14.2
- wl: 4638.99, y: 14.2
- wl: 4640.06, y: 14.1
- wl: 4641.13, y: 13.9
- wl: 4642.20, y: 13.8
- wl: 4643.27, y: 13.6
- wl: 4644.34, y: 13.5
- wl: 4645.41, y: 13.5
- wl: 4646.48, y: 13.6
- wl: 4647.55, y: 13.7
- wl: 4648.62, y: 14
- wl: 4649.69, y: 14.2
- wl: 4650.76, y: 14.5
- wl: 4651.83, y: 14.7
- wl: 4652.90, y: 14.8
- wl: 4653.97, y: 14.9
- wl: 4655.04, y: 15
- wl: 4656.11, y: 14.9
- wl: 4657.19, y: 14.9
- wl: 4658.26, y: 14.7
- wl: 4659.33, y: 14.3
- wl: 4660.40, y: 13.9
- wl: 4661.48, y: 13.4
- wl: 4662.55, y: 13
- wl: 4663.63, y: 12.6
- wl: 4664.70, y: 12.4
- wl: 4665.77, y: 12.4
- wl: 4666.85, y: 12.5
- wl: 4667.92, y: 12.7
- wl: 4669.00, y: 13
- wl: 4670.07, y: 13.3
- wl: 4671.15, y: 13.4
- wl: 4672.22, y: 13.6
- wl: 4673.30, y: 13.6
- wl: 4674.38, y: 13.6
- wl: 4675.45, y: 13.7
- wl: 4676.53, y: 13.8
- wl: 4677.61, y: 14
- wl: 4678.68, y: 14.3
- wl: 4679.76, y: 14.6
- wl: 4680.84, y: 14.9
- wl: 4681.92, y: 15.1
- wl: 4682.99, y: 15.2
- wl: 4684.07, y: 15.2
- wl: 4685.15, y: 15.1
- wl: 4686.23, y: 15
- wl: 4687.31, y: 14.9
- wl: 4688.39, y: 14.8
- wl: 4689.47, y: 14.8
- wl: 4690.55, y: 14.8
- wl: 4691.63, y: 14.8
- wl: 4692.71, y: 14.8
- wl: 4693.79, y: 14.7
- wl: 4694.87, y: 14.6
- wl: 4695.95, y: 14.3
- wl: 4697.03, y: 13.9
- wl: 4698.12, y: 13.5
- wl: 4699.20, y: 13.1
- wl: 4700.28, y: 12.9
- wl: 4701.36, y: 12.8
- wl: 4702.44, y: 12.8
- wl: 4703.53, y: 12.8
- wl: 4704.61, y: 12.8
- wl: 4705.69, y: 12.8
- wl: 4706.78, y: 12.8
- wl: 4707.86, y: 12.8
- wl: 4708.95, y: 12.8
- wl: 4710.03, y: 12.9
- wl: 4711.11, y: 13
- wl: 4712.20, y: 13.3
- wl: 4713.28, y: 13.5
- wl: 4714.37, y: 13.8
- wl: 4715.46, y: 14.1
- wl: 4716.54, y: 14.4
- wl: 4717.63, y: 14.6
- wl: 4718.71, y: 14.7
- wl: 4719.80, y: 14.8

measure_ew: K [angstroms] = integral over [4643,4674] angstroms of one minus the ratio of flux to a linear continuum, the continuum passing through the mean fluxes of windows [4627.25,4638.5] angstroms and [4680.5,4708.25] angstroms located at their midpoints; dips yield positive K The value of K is 1.5 angstroms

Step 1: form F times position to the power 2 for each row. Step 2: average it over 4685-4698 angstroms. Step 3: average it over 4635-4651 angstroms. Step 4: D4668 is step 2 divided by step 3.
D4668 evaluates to 1.07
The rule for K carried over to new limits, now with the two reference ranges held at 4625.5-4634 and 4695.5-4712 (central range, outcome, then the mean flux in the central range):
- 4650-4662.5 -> -0.2 angstroms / 14.5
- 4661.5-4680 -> 0.7 angstroms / 13.3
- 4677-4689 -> -1.1 angstroms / 14.8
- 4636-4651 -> 0.6 angstroms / 13.9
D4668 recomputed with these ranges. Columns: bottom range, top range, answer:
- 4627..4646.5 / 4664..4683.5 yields 0.97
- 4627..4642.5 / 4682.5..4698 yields 1.04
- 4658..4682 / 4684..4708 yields 1.04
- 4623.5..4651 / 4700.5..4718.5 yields 0.96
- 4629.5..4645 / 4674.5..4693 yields 1.05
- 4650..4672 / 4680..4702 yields 1.06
